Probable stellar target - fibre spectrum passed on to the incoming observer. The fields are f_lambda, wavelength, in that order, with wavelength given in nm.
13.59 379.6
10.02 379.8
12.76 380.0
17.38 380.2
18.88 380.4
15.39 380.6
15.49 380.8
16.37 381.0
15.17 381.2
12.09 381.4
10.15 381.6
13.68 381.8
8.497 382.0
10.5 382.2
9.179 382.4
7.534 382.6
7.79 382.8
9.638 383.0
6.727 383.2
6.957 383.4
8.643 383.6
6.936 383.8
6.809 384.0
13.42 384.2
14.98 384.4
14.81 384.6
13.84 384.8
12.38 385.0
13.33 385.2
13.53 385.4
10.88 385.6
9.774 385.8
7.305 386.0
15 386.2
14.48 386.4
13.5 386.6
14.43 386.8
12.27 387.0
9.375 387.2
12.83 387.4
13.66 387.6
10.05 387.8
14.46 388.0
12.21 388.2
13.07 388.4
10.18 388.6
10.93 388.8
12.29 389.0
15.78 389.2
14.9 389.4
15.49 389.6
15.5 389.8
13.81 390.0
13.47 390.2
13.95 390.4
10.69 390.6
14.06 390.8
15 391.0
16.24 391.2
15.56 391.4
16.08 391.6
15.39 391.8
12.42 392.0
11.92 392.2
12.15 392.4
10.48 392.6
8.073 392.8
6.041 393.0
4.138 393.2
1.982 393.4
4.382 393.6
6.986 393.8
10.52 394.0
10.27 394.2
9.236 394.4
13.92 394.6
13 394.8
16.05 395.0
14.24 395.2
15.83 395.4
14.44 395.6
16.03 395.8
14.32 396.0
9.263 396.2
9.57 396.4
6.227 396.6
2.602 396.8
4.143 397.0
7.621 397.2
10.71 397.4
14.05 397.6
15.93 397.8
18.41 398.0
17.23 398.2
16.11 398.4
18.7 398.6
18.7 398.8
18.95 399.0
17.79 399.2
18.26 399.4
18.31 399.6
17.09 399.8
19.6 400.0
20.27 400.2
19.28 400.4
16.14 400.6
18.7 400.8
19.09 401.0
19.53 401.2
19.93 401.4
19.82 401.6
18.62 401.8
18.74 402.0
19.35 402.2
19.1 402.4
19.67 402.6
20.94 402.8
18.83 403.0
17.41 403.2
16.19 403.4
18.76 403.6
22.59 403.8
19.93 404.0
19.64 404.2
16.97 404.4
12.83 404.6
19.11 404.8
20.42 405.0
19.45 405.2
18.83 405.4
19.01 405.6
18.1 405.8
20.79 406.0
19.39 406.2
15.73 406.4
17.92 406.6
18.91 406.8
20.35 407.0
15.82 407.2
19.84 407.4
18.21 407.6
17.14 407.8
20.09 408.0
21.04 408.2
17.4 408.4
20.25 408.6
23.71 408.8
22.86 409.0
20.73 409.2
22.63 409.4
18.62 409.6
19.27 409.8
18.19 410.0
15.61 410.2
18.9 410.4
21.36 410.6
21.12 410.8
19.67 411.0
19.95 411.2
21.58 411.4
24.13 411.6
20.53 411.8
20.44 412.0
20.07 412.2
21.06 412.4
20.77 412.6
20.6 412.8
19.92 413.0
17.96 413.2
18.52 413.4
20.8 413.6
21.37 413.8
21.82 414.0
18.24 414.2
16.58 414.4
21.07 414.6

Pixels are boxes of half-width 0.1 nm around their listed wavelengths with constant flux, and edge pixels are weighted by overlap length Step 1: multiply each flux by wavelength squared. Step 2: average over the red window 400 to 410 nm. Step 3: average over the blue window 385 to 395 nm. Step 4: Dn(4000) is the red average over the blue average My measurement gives 1.72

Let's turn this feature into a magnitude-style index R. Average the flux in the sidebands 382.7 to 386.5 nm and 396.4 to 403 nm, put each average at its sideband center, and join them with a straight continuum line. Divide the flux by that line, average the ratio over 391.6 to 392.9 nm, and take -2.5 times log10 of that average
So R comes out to 0.14 mag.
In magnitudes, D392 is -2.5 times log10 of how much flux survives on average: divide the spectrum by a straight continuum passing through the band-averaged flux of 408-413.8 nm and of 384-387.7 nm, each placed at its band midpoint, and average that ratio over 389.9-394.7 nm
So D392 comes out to 0.29 mag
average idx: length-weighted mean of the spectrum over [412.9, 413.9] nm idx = 19.7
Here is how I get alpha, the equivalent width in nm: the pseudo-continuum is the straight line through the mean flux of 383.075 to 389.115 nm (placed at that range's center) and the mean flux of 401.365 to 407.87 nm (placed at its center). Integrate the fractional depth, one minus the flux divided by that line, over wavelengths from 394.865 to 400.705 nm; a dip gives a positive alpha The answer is 0.548 nm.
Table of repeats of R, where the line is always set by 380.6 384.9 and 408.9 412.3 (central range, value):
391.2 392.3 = -0.033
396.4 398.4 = 0.409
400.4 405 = -0.065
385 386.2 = 0.050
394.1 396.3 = 0.142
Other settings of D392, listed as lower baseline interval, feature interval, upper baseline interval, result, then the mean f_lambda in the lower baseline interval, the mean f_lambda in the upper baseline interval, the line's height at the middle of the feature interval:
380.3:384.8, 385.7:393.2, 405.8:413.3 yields 0.07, 11.4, 19.8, 13.5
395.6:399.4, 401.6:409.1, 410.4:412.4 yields -0.09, 13.3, 20.9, 17.6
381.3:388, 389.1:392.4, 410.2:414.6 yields -0.10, 11.1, 20.2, 13.1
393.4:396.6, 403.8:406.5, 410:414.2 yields -0.12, 11.4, 20.2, 16.6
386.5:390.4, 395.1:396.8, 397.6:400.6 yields 0.35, 13.1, 18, 16.5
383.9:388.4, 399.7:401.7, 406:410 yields -0.11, 12.4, 19.5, 17.1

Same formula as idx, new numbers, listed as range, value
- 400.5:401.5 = 18.7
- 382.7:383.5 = 7.78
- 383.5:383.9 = 7.79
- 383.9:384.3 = 10.1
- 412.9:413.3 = 18.9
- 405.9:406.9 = 18.5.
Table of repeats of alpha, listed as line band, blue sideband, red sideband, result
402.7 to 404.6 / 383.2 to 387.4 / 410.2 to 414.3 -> -0.129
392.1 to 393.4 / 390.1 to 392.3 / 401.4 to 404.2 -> 0.568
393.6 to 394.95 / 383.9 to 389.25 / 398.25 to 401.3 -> 0.471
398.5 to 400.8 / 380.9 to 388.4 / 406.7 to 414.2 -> -0.286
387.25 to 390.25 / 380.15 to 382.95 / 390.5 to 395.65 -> -0.325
